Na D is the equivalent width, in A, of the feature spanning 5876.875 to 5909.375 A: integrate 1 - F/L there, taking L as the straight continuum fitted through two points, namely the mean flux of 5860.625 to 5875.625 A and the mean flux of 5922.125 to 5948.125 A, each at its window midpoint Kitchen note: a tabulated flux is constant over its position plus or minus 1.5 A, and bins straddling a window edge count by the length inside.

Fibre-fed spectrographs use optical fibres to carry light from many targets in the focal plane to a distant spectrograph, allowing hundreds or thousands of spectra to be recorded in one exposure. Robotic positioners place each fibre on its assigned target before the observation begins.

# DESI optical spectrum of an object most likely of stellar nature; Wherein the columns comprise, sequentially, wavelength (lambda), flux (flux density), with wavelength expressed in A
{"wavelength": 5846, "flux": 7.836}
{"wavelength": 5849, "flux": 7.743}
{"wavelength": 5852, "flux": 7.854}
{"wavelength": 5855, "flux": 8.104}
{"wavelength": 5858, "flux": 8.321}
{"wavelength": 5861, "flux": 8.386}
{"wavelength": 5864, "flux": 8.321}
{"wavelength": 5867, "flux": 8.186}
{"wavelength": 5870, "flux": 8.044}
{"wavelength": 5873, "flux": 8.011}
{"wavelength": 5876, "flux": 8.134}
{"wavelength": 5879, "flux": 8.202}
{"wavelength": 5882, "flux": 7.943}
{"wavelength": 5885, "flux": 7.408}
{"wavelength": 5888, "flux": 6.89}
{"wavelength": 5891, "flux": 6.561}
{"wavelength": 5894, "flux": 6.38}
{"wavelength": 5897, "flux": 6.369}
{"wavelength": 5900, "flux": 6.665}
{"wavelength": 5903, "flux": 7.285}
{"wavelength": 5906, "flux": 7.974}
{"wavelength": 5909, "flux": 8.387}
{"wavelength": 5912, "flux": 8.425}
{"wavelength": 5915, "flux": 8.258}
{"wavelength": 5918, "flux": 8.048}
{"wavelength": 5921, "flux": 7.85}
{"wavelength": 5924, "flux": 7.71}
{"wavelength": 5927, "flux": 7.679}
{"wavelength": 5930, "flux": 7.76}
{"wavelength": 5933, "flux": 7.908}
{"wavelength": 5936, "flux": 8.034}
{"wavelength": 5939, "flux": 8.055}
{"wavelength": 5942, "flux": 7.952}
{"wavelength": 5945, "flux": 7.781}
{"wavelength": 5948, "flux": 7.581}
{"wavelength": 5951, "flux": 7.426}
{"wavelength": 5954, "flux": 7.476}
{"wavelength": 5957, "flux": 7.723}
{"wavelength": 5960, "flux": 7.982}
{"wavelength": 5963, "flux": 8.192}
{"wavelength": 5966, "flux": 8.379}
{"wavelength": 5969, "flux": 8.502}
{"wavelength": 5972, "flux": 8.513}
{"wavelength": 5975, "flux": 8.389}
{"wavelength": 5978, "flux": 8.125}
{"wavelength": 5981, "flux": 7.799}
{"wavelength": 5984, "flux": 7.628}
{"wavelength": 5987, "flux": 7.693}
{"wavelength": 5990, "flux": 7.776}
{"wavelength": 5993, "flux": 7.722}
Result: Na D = 3.2 A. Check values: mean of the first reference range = 8.17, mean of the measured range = 7.26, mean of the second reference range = 7.84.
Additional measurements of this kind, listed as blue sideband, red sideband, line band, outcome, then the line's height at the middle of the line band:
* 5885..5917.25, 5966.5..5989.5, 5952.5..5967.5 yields -0.1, 7.92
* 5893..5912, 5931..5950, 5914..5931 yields -0.6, 7.6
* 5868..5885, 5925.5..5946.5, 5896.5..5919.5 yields 0.6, 7.94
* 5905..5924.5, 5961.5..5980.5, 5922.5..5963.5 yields 2.1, 8.22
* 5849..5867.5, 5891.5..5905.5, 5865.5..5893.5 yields -0.9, 7.42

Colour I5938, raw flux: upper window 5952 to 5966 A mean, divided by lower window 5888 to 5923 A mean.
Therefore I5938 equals 1.1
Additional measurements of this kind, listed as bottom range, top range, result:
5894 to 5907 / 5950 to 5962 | 1.10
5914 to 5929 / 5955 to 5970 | 1.03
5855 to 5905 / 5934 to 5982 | 1.05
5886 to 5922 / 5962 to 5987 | 1.10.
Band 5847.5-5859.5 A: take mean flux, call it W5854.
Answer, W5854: 8.01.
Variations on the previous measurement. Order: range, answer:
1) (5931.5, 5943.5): 7.99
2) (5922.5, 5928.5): 7.69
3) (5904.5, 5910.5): 8.18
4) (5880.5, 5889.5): 7.41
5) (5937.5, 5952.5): 7.76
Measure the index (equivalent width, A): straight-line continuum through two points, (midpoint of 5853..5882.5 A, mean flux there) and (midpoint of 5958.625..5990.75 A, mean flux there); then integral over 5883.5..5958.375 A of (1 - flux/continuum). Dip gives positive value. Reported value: 5.1 A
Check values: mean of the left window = 8.17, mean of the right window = 8.1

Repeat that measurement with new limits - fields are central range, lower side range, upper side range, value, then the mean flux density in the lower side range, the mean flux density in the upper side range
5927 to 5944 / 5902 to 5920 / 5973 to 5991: 0.2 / 8.08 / 7.92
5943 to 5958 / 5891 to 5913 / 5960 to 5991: 0.4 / 7.28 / 8.1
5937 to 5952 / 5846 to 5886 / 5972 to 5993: 0.4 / 8.05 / 7.93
